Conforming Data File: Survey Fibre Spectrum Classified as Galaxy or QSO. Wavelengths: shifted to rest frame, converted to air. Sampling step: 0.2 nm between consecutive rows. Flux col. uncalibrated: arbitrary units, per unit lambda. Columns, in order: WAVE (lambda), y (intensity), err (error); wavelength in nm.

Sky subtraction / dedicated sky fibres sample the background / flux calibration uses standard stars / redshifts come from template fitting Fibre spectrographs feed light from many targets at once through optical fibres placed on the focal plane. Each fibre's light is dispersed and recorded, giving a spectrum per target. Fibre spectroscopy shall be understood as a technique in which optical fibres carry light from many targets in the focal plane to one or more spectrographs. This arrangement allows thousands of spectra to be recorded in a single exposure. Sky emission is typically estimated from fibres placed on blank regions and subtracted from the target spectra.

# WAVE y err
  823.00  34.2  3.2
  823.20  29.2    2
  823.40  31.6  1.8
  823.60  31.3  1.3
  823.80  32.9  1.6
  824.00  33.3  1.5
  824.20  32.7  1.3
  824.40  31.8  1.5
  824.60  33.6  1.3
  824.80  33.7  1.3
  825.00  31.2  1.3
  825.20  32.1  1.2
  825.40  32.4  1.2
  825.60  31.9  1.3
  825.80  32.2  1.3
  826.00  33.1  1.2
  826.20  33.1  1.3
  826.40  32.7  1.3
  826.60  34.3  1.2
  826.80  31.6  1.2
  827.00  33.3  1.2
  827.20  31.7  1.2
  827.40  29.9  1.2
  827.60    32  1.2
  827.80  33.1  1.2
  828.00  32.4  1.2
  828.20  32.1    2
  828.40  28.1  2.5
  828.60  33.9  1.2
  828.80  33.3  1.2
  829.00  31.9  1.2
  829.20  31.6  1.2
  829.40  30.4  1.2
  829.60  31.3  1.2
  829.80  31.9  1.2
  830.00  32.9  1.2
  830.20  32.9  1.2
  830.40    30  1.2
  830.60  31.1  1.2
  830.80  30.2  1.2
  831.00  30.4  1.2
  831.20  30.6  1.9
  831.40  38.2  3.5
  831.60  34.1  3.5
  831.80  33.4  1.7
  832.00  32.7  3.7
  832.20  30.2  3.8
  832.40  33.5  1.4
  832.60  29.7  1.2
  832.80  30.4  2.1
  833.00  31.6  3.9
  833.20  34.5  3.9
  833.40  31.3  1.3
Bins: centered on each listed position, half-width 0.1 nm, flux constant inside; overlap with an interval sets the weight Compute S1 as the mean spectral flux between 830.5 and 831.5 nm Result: 32.1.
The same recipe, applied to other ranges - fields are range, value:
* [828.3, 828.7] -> 31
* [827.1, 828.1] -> 31.8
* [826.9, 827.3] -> 32.5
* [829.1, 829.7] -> 31.1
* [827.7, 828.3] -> 32.5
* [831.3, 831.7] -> 36.2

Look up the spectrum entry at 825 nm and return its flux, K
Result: 31.2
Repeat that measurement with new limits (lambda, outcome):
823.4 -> 31.6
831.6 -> 34.1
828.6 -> 33.9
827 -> 33.3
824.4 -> 31.8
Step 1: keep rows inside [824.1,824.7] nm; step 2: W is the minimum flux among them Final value 31.8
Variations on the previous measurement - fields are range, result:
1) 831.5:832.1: 32.7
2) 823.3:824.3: 31.3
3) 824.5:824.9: 33.6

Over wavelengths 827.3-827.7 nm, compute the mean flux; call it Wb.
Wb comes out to 31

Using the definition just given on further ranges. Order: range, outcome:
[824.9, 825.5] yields 31.9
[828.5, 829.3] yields 32.7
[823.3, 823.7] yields 31.5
